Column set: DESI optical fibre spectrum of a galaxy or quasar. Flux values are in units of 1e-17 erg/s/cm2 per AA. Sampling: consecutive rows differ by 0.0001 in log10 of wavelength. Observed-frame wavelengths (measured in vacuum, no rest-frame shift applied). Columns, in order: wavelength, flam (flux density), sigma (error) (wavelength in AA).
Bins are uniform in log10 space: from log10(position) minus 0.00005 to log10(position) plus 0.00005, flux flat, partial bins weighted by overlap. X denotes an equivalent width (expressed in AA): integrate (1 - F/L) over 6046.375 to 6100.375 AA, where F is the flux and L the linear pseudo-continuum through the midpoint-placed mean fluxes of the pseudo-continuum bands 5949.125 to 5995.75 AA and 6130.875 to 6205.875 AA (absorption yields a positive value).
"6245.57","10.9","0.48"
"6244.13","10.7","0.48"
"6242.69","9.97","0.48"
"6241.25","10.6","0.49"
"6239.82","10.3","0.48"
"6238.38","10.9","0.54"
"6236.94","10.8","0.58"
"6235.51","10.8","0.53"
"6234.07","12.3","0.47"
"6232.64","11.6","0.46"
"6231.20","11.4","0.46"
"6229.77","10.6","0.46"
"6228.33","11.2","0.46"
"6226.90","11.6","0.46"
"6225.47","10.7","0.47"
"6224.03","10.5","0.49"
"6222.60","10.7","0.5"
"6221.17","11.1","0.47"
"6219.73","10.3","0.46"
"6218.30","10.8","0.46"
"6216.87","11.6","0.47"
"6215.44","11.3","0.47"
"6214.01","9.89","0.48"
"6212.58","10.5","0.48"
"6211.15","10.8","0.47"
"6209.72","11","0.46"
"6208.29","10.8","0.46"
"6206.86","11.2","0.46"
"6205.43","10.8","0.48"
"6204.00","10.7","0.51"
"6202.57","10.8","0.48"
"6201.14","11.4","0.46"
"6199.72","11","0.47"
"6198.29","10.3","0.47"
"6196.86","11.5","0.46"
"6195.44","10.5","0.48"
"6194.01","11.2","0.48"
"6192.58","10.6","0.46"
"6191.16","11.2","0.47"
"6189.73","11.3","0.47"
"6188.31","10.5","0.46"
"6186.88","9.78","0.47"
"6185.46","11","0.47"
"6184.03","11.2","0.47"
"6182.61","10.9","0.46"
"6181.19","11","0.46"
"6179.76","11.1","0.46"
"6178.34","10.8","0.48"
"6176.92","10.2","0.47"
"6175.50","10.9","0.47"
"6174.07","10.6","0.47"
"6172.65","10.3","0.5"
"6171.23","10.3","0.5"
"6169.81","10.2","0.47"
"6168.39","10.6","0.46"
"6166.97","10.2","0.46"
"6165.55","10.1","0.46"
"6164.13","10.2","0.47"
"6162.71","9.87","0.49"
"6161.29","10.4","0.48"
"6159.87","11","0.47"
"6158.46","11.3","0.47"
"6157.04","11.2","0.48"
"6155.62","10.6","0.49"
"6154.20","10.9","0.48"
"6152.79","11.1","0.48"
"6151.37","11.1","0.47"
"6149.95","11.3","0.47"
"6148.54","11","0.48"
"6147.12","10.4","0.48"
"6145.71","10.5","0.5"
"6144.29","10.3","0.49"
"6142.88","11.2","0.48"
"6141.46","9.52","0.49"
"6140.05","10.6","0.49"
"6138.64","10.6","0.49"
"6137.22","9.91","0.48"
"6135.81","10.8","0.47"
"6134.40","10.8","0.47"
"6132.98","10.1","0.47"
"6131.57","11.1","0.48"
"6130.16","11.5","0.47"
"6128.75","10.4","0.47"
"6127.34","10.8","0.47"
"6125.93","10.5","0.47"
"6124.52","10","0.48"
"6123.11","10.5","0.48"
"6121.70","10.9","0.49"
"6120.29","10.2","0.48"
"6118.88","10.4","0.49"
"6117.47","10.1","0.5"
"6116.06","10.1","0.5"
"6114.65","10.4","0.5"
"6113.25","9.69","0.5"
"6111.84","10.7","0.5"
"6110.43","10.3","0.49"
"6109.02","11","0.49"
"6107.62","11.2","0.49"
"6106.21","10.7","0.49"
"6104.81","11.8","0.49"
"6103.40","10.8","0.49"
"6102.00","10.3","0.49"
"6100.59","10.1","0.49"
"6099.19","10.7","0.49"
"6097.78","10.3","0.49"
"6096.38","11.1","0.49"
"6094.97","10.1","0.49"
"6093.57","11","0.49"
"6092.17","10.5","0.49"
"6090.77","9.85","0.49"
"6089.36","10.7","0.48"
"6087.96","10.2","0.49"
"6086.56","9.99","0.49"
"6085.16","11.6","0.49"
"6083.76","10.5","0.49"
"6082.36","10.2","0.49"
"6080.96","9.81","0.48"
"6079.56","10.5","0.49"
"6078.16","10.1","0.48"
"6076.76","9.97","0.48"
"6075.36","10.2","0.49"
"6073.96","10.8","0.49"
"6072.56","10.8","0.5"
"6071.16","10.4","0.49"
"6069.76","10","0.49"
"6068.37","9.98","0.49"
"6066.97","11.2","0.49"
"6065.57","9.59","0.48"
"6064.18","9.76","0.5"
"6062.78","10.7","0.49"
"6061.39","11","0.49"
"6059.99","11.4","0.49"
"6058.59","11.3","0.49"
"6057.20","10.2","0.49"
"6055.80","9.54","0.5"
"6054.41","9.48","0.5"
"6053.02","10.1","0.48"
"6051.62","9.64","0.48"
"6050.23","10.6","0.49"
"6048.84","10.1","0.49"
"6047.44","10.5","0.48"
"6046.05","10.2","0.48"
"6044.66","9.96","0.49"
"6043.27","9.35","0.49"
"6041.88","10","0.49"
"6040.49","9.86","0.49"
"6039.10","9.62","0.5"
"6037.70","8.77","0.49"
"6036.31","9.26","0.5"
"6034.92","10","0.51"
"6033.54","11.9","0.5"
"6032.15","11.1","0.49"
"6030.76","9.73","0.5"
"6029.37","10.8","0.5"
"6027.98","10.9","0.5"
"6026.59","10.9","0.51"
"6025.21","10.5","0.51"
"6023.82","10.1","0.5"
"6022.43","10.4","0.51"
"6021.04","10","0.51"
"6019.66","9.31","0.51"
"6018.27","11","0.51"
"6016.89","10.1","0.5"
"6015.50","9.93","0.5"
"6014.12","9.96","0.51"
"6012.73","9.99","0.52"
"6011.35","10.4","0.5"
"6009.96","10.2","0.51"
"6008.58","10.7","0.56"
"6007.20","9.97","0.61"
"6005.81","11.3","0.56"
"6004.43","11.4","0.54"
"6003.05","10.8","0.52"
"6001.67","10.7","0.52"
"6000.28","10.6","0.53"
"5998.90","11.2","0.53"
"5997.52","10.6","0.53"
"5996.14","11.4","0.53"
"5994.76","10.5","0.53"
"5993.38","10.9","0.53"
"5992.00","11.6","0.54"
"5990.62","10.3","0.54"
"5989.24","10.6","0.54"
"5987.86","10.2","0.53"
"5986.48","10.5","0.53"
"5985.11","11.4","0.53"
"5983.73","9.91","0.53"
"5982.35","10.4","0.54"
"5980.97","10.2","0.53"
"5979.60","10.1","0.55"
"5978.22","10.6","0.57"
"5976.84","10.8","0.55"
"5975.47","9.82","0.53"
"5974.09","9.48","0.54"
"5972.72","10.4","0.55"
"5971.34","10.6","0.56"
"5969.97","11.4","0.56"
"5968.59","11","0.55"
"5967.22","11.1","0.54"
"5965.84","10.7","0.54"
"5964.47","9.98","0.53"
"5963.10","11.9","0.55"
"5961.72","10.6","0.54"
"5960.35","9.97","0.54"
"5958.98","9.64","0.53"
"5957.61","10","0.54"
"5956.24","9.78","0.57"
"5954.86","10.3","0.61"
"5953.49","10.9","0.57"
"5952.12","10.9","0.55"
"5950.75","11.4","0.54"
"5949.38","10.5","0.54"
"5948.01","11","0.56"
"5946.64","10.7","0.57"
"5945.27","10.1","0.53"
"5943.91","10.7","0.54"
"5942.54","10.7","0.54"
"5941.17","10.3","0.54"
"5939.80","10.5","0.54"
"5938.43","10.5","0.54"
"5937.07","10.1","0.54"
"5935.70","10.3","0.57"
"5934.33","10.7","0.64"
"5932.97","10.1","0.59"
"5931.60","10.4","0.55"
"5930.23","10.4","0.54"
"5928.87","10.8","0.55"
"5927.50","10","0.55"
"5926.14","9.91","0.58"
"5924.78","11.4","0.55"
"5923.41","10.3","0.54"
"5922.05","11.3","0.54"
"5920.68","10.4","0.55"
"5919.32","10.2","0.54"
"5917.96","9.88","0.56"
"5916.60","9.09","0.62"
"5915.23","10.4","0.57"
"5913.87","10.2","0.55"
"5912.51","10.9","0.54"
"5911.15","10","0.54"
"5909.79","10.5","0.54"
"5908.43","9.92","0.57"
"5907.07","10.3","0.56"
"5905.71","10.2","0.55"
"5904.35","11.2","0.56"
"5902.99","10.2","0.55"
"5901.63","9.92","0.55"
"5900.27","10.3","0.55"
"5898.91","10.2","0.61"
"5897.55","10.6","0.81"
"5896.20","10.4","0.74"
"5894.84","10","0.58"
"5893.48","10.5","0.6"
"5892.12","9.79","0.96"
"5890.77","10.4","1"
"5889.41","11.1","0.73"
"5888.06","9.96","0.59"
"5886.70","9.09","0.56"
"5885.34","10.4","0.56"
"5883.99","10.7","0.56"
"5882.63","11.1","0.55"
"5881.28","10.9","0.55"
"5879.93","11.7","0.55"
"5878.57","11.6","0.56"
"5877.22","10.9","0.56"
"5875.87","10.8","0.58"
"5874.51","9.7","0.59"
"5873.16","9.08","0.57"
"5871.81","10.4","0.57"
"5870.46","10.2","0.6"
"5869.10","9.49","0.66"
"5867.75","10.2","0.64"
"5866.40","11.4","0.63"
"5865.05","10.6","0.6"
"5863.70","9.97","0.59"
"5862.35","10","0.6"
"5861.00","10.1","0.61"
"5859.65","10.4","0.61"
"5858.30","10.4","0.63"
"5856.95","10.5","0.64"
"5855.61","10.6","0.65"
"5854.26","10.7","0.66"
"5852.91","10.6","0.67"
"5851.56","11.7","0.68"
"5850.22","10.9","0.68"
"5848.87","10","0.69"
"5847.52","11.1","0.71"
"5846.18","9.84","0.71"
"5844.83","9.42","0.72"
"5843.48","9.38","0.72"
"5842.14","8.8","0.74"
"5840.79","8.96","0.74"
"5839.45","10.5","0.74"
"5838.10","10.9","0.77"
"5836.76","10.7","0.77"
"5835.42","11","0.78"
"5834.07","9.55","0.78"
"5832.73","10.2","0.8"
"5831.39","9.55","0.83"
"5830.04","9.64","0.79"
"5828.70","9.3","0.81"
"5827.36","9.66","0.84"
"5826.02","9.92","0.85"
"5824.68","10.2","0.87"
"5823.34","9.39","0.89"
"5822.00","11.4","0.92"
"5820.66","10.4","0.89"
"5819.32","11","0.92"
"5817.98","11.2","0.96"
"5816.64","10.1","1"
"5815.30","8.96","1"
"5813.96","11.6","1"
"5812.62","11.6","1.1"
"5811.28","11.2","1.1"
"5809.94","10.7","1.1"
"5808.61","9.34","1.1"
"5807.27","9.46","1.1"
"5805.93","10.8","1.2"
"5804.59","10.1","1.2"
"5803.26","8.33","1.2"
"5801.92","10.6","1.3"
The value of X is 1.3 AA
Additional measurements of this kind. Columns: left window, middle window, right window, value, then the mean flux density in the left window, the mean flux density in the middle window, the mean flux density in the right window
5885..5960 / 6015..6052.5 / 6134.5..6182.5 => 1.11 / 10.4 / 10.2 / 10.6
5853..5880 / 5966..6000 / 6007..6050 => -1.25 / 10.4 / 10.6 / 10.2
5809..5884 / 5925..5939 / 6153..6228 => 0.15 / 10.4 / 10.4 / 10.8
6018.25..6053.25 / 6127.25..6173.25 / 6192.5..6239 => 0.22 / 10.2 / 10.6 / 10.9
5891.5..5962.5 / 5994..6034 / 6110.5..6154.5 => -0.41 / 10.4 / 10.6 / 10.6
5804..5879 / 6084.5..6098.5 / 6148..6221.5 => 0.14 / 10.3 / 10.5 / 10.8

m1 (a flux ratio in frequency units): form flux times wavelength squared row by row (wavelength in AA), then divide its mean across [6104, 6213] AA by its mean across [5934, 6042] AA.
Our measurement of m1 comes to 1.1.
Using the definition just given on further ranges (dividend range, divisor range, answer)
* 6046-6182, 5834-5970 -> 1.08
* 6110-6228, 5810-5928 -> 1.14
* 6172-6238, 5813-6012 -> 1.15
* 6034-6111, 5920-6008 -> 1.01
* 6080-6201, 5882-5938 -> 1.11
